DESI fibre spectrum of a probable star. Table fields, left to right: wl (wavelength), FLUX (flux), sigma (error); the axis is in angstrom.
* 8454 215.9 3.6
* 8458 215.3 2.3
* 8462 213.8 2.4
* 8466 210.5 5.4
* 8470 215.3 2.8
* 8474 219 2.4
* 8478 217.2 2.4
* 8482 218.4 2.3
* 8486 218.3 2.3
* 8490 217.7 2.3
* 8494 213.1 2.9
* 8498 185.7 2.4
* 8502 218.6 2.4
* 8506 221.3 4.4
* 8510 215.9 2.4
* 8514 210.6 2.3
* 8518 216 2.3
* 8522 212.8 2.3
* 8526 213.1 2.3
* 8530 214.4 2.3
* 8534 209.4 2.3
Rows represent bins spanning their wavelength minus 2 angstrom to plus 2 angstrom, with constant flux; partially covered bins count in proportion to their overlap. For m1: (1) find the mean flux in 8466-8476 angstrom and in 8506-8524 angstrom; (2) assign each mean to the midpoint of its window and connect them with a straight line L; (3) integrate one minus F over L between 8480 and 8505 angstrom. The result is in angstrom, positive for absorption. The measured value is 0.3 angstrom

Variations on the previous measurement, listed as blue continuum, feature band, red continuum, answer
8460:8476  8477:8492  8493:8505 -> -0.5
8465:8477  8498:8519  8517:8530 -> 0.1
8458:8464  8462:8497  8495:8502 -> -1.4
